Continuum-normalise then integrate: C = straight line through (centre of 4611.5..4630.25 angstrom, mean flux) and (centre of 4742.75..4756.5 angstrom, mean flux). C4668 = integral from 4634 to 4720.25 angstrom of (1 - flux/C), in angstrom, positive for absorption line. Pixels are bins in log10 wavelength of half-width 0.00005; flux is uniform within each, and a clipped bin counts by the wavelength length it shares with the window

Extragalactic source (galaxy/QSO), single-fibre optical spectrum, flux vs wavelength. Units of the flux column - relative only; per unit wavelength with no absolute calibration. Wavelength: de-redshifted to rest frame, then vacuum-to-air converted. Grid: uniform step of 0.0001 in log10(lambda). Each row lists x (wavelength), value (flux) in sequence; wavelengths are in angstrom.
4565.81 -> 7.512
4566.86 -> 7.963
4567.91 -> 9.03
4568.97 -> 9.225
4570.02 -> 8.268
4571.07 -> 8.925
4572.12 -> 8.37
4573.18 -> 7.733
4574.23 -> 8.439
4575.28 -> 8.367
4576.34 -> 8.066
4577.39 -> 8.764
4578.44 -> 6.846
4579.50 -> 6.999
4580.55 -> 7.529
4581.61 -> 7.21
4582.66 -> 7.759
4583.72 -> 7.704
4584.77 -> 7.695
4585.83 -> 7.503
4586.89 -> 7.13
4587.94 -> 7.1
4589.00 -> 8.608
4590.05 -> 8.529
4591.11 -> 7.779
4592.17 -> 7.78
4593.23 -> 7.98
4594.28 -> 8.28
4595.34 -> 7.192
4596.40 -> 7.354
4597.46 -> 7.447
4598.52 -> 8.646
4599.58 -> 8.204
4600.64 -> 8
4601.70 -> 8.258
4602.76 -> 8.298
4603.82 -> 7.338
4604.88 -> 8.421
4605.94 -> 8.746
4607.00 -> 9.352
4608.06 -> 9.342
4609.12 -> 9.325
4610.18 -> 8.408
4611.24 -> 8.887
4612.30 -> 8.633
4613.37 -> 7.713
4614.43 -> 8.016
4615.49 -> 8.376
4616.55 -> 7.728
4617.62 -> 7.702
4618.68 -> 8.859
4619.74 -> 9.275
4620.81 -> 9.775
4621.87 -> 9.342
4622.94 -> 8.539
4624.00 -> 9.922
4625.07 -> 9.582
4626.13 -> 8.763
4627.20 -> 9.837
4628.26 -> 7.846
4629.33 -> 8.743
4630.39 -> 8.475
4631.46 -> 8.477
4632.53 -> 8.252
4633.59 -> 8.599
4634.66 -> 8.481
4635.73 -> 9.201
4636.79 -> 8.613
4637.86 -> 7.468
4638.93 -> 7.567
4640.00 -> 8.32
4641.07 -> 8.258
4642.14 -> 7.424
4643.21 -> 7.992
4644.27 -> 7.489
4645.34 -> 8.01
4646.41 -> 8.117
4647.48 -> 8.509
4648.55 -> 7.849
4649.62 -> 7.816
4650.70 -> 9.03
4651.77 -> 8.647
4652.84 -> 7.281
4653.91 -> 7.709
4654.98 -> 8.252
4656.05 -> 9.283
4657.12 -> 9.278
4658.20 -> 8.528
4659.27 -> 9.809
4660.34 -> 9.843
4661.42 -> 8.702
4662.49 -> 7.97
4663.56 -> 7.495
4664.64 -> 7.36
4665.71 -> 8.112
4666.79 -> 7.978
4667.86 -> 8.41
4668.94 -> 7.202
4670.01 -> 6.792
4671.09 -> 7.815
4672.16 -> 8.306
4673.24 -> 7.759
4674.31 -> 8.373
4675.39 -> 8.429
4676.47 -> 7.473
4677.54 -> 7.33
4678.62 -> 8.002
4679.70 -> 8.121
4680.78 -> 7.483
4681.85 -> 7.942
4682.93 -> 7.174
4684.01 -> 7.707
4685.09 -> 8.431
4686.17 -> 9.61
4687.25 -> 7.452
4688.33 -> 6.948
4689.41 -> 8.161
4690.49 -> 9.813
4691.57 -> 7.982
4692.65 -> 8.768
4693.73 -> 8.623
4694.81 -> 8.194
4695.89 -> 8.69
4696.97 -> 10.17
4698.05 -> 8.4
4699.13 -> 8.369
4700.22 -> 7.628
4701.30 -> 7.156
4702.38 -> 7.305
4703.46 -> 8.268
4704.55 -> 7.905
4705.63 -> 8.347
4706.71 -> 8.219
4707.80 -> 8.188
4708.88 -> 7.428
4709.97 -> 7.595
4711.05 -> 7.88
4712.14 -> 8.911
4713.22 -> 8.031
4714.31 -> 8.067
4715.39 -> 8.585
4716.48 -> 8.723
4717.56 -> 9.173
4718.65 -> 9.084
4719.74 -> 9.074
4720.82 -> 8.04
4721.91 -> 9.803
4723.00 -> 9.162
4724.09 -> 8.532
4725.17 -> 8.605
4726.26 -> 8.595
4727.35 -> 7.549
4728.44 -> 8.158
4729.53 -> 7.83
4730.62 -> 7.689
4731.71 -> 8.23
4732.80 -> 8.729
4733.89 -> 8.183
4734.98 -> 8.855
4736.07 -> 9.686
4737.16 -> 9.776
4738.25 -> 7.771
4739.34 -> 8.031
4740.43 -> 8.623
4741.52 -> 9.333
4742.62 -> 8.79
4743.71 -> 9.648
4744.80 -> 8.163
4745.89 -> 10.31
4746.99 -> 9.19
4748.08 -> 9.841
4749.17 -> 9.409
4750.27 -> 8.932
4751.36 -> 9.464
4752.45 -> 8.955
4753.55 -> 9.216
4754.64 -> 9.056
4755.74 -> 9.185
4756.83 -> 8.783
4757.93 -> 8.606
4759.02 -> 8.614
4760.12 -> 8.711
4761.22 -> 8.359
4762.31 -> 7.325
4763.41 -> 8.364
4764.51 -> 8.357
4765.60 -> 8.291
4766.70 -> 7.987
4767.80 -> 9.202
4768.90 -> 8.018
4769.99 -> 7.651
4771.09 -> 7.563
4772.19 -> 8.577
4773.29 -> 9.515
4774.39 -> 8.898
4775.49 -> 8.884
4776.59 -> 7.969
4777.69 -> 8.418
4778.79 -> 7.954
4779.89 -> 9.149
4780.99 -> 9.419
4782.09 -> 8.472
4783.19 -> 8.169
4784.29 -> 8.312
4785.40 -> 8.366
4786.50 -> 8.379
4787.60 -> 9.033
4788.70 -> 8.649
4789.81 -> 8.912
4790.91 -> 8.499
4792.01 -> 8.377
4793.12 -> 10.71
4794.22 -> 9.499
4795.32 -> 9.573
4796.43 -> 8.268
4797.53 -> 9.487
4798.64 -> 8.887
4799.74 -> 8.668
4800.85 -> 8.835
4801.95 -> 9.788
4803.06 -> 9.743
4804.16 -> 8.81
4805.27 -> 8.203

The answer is 7.40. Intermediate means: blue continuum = 8.74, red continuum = 9.26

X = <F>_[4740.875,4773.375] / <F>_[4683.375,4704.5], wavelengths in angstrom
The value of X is 1.1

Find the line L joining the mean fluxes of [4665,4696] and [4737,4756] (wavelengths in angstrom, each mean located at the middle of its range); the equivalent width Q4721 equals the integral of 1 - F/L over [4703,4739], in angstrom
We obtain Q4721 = 1.0 angstrom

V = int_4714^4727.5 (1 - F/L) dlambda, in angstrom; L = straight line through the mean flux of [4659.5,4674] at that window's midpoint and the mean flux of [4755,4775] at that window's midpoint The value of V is -0.8 angstrom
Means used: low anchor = 8.03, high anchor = 8.45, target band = 8.74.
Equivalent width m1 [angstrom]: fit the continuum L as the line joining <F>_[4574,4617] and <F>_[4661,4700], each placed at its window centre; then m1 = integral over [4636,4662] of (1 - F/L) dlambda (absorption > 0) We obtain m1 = -0.8 angstrom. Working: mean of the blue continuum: 8.04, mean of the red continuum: 8.09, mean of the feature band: 8.33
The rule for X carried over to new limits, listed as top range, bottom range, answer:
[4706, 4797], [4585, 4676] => 1.04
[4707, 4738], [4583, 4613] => 1.04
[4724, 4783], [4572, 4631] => 1.05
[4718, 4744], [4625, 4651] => 1.04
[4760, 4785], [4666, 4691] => 1.06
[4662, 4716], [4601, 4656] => 0.95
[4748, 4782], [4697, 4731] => 1.04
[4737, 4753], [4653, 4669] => 1.08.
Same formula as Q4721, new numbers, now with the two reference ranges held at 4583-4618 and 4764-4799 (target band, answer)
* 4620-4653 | -1.06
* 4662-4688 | 1.50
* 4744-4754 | -0.84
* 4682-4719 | 0.70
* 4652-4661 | -0.50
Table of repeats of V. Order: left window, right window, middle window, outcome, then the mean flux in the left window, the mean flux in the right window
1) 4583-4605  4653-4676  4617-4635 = -1.8 angstrom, 7.86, 8.24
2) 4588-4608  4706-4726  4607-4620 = -0.6 angstrom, 8.13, 8.51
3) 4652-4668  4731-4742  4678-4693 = 0.7 angstrom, 8.41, 8.71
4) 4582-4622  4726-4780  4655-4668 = -0.3 angstrom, 8.21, 8.64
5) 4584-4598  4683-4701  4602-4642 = -3.4 angstrom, 7.72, 8.38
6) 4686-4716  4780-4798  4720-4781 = -0.6 angstrom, 8.22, 8.89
